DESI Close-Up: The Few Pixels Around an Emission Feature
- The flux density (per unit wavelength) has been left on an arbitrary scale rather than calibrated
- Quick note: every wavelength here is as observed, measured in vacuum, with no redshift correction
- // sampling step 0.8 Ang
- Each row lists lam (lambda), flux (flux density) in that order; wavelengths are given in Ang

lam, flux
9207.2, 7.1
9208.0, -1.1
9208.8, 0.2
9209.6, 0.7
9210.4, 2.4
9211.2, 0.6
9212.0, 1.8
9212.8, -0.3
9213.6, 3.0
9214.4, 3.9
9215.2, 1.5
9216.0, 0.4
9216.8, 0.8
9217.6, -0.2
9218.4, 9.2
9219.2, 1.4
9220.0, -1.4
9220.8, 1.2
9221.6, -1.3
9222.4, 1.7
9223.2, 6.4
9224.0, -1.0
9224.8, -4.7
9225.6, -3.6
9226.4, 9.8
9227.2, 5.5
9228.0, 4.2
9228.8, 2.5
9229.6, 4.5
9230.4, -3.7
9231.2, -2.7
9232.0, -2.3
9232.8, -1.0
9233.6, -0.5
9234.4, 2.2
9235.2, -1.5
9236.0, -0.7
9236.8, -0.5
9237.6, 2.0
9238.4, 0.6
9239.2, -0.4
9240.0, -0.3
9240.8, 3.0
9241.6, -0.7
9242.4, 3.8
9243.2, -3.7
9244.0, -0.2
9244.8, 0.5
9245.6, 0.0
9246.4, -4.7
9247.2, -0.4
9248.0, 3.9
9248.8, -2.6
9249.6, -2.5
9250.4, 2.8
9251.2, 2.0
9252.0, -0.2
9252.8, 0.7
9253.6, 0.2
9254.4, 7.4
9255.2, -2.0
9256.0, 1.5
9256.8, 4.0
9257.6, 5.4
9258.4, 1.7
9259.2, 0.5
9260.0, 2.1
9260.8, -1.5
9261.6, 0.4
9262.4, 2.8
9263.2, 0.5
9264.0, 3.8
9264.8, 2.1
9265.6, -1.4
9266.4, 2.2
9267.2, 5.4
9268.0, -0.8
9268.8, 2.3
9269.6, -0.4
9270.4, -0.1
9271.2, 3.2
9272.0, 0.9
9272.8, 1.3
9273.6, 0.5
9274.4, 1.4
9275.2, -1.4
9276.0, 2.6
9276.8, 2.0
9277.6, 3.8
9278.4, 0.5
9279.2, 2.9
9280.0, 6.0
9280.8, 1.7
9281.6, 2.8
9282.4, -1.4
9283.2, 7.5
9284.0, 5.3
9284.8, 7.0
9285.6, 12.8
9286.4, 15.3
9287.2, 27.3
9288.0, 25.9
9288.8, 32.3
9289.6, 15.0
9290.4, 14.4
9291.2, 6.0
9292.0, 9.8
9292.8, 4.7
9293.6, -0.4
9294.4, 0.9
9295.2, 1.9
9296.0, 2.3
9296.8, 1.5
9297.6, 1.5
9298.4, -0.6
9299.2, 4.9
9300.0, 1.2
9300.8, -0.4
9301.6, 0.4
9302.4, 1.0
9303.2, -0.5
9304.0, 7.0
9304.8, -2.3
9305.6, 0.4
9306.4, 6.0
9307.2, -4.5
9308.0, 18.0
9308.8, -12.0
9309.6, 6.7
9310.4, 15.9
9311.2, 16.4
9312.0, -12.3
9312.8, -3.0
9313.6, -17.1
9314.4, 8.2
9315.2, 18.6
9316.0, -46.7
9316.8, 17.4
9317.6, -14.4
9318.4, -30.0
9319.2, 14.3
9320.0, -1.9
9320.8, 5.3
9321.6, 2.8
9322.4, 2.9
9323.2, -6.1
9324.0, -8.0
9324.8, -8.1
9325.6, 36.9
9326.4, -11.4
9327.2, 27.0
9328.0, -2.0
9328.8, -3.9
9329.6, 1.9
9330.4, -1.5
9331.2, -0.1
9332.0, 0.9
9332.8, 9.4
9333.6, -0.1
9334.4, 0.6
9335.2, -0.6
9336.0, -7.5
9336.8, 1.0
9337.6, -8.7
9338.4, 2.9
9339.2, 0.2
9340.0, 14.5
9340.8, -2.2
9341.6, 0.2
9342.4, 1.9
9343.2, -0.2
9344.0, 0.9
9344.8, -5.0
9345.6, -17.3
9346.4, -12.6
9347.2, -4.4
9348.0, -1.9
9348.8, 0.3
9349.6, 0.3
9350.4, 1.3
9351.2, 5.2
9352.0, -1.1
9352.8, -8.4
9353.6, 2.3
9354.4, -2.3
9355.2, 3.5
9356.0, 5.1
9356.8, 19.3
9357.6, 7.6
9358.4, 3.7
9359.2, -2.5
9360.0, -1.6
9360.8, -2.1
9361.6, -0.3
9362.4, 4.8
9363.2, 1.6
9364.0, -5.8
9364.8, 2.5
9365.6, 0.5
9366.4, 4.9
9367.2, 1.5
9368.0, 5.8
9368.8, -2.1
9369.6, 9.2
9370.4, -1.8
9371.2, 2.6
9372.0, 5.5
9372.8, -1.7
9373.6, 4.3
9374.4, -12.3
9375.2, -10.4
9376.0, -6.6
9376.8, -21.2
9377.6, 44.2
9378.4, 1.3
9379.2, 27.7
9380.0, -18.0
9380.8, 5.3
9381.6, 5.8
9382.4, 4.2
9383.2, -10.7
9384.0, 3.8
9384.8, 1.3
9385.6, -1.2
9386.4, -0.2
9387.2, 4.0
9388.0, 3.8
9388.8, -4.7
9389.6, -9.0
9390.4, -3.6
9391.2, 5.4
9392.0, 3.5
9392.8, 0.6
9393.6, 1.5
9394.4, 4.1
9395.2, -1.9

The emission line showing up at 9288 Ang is H-beta 4861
